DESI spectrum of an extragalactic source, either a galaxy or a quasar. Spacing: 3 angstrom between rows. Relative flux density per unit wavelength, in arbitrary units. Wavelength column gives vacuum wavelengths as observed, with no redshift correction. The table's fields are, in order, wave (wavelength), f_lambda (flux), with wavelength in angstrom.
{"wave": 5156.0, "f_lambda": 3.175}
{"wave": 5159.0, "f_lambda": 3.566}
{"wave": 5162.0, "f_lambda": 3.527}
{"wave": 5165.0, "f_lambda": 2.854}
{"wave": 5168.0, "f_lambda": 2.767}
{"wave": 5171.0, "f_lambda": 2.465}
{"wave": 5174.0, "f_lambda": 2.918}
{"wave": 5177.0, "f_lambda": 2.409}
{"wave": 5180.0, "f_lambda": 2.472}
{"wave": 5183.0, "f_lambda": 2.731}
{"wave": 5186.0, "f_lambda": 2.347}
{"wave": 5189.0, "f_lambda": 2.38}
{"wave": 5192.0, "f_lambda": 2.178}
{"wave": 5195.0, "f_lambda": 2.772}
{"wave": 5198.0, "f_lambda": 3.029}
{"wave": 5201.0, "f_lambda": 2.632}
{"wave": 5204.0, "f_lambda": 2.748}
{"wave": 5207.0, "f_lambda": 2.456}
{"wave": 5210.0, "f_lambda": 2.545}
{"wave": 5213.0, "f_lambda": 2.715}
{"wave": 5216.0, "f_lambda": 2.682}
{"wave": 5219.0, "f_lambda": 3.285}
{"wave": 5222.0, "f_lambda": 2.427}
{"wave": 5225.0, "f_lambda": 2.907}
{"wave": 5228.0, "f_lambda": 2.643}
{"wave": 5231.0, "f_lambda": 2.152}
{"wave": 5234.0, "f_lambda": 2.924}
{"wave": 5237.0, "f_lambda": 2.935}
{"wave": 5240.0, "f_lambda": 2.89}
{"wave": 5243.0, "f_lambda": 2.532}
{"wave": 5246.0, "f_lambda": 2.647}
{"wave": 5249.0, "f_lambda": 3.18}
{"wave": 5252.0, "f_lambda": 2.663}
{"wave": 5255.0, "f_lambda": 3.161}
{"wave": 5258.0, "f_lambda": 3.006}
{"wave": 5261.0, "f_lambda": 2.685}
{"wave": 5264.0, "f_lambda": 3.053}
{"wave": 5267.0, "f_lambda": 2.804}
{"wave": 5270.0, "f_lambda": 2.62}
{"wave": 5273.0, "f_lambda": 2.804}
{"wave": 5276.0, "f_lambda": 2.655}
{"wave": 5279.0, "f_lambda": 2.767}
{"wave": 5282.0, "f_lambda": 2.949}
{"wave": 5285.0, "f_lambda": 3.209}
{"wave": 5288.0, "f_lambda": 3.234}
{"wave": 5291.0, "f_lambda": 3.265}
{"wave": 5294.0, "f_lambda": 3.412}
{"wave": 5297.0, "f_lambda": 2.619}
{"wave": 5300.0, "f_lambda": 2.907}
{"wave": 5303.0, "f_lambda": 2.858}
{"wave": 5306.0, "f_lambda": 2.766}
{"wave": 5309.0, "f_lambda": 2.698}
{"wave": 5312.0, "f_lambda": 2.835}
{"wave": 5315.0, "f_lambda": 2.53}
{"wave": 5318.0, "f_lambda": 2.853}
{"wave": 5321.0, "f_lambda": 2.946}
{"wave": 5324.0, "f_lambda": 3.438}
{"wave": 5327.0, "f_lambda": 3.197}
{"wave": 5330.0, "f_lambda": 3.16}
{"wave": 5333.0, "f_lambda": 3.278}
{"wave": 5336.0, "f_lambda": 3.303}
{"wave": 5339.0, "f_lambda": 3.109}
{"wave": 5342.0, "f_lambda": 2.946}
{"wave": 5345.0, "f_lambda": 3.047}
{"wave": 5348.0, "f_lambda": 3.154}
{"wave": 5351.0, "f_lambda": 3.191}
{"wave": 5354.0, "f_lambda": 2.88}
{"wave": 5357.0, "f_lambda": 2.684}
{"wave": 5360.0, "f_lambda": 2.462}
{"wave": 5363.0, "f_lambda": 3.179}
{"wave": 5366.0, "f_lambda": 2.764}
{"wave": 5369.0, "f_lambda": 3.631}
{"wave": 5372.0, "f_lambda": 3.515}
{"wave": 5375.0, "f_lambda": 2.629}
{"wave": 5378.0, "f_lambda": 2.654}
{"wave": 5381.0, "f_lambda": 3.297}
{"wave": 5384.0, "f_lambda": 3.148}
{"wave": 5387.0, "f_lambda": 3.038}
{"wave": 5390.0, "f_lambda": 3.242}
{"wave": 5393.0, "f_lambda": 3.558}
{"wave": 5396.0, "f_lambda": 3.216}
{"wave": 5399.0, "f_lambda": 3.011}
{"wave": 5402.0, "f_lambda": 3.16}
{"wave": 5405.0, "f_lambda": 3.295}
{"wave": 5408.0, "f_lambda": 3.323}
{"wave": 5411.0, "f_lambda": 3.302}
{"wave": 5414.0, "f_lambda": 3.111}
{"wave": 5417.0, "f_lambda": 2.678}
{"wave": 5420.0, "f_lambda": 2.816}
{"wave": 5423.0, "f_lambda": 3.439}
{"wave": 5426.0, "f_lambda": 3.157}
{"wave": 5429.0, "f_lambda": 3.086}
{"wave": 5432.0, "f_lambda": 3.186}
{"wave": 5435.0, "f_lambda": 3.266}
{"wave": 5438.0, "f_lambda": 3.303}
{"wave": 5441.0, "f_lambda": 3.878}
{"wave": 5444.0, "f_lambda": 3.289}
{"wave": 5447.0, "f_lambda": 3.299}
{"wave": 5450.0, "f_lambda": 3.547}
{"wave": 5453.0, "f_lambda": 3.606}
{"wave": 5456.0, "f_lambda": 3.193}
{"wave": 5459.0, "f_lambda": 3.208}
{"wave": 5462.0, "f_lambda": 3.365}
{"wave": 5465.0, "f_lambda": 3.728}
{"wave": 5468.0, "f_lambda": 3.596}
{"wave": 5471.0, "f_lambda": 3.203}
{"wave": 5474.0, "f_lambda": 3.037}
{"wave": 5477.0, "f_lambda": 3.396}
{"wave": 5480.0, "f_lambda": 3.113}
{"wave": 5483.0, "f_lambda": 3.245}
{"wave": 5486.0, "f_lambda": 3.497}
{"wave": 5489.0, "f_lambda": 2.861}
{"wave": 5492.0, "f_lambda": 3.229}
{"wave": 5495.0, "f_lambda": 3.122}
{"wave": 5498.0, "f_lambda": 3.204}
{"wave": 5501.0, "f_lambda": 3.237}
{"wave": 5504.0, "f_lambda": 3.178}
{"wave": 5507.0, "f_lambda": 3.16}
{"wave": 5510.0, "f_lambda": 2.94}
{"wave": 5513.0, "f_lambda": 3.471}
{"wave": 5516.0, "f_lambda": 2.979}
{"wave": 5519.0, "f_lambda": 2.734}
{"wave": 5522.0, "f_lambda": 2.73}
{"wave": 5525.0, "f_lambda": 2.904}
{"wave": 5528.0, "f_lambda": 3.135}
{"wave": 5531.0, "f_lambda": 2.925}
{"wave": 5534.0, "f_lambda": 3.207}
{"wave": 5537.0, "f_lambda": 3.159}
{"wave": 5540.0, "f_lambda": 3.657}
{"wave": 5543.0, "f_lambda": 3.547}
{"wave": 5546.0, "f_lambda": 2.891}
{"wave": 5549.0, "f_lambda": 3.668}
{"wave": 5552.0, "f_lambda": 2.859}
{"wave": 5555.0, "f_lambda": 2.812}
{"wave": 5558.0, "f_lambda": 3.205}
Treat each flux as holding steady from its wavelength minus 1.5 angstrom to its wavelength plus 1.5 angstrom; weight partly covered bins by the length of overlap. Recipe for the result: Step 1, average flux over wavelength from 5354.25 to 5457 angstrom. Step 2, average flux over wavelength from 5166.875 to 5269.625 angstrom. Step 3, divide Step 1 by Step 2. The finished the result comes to 1.2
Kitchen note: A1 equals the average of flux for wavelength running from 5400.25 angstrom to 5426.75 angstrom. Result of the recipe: 3.14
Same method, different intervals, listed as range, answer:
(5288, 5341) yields 3.02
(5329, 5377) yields 3.05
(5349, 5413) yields 3.1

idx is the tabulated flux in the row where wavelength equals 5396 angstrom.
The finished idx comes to 3.216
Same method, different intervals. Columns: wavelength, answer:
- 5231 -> 2.152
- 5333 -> 3.278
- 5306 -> 2.766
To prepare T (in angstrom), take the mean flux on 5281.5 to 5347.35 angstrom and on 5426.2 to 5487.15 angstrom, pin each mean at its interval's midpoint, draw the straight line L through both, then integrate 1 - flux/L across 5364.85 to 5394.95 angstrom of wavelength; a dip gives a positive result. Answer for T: 0.21 angstrom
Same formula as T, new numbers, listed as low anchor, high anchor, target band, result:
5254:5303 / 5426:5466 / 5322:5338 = -1.0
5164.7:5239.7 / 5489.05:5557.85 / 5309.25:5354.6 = -3.3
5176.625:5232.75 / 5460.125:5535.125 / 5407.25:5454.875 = -3.5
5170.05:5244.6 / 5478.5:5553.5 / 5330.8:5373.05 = -2.9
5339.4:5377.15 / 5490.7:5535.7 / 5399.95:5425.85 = -0.9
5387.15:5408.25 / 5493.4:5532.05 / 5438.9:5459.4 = -1.8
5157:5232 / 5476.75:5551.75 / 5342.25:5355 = -0.6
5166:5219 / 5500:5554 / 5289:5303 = -1.3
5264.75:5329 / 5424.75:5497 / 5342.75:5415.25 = 0.4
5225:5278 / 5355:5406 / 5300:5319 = 1.0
